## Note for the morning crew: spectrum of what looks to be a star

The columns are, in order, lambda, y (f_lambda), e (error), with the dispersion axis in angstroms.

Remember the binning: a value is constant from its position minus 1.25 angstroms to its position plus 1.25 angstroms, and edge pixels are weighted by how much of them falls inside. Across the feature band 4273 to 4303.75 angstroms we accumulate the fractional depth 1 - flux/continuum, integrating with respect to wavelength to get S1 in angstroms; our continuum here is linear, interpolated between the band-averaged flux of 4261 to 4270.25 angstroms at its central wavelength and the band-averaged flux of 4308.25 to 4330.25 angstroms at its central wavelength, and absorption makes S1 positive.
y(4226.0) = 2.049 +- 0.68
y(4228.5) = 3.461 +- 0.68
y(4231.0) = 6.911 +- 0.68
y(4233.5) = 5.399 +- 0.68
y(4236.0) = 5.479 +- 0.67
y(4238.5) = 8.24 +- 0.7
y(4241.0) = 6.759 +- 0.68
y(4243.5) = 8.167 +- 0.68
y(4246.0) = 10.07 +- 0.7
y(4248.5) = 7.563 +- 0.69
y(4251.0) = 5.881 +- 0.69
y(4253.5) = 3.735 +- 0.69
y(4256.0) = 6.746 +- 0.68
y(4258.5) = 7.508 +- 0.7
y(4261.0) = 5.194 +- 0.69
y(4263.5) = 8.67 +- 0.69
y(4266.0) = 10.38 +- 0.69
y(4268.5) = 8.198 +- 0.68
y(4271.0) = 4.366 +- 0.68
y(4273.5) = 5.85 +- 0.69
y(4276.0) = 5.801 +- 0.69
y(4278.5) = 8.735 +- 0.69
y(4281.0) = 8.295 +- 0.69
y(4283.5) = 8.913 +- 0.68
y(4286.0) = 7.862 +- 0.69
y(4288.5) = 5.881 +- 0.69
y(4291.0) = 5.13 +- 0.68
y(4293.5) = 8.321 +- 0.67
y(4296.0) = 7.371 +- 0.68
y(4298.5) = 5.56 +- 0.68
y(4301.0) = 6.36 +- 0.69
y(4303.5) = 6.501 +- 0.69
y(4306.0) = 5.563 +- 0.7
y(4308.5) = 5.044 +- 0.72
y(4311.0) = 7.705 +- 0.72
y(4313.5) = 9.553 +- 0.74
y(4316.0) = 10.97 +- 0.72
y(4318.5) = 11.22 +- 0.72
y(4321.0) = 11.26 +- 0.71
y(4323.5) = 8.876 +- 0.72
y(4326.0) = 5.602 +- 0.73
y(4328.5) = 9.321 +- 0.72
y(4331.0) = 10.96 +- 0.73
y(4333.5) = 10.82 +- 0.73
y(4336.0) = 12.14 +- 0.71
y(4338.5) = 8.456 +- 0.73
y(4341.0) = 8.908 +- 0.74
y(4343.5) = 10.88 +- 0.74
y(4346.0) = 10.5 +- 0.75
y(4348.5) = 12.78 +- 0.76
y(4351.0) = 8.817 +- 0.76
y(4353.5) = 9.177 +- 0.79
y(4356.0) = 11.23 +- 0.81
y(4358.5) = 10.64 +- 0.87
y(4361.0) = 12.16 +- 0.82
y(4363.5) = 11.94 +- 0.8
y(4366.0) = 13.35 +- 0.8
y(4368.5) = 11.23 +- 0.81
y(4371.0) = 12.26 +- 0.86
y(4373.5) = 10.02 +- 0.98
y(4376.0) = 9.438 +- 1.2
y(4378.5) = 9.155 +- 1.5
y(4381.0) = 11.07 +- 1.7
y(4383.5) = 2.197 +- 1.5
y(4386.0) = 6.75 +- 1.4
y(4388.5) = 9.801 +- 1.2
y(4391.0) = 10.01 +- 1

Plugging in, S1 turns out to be 5.7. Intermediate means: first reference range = 8.3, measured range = 7.01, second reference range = 9.06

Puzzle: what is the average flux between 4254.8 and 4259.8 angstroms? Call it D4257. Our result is 7.11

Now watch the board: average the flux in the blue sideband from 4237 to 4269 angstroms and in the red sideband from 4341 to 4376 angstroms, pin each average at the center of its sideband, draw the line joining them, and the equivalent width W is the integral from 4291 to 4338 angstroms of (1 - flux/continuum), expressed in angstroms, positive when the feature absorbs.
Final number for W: 5.7 angstroms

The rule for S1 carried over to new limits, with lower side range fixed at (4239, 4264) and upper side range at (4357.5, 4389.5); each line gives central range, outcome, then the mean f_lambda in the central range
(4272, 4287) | 0.38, 7.52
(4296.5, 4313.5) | 3.88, 6.43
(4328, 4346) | -2.31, 10.3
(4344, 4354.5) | -1.10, 10.4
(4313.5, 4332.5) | -2.15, 9.75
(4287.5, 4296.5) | 1.54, 6.64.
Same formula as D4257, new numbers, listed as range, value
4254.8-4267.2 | 7.69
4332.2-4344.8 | 10.2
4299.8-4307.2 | 6.14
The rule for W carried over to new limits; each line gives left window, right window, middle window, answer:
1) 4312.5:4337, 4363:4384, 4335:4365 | -1.38 angstroms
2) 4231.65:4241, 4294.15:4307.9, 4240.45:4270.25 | -4.45 angstroms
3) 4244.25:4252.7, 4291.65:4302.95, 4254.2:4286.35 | -0.46 angstroms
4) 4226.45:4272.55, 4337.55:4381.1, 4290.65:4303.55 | 2.74 angstroms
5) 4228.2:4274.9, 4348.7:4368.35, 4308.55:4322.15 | -0.36 angstroms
